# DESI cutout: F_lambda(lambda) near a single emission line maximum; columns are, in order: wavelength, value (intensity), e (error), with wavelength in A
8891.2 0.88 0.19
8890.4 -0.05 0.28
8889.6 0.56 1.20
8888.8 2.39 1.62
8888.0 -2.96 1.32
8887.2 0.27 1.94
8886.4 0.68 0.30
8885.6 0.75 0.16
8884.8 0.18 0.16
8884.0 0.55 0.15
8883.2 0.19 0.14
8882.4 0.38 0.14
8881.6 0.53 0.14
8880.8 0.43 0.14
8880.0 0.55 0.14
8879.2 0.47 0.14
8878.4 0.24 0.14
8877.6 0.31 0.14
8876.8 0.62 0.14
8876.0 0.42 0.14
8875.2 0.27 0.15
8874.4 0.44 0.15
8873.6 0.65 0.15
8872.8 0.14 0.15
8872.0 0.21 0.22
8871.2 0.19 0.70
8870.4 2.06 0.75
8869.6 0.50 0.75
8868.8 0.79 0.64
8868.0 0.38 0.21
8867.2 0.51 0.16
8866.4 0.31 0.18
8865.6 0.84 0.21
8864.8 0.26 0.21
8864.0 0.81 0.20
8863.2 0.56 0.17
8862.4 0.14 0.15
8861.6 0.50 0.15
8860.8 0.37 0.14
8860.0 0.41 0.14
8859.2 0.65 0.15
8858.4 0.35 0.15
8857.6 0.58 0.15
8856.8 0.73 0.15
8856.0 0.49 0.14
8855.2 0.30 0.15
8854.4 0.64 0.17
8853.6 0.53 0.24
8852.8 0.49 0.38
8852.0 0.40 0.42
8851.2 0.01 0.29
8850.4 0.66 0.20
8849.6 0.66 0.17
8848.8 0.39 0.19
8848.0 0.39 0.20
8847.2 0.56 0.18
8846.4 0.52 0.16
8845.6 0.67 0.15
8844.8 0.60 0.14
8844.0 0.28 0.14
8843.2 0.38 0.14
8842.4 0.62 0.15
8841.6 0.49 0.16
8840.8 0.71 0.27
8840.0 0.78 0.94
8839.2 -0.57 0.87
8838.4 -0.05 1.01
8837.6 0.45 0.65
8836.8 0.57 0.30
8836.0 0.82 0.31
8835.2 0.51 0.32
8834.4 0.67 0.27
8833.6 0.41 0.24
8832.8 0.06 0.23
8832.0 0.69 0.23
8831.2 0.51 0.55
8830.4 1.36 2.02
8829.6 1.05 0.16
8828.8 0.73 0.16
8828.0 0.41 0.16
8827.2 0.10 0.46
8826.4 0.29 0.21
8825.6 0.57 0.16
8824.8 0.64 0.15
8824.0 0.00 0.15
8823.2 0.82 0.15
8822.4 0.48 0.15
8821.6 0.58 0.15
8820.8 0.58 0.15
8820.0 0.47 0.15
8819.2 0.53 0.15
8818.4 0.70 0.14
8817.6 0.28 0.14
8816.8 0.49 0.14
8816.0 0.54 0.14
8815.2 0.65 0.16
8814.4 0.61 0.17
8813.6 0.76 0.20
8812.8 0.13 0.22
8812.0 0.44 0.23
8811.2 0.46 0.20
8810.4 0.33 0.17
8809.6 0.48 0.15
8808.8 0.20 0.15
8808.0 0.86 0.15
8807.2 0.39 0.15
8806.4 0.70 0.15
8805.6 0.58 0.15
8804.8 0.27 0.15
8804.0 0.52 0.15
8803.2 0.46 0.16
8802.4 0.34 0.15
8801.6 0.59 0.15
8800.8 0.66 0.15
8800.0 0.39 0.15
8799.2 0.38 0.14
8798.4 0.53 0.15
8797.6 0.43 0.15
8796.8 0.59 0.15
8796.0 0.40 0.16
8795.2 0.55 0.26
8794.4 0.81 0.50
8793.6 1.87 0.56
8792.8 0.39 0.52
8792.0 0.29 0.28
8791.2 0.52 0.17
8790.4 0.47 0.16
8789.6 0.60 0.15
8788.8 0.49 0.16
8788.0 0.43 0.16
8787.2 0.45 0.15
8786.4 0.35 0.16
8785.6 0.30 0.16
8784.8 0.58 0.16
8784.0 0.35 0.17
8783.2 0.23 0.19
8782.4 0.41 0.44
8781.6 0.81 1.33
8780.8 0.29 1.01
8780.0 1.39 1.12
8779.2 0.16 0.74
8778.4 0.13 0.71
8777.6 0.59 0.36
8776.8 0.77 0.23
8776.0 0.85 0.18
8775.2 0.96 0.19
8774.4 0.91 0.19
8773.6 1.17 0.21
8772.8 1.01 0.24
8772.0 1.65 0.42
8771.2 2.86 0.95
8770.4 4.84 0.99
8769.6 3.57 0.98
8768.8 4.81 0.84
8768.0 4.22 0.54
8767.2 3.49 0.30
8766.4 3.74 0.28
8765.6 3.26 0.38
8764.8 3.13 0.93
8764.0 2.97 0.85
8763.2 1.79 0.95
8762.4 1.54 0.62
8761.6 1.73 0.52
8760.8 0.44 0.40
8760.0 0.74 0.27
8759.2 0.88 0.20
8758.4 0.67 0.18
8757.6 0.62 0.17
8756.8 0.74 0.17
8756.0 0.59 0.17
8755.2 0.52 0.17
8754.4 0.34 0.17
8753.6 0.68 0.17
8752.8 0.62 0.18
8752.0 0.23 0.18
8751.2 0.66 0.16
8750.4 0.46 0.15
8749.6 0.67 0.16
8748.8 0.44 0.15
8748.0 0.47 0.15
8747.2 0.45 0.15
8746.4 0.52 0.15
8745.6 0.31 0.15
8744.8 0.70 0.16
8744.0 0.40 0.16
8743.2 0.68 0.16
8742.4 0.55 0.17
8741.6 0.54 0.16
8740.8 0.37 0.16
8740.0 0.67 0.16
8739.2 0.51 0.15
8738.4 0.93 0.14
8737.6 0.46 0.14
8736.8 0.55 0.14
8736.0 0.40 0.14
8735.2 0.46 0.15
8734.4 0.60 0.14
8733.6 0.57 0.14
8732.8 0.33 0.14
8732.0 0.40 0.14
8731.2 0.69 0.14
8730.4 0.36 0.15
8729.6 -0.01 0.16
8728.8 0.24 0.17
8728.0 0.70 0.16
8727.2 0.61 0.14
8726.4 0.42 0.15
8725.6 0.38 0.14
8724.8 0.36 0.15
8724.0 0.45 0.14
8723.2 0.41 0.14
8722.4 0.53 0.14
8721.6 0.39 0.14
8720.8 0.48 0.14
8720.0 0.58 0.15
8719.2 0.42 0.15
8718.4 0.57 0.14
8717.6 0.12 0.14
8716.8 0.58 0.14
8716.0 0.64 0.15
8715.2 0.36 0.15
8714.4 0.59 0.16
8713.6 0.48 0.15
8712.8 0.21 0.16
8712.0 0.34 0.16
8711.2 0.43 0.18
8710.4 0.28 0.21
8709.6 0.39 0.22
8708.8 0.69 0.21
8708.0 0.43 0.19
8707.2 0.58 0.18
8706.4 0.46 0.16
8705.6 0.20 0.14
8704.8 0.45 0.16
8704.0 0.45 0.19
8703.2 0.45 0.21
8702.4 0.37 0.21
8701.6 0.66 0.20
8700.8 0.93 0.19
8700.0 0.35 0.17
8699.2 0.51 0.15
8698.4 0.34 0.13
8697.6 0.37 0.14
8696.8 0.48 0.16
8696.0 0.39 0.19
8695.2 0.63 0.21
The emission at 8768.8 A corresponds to [O III] 5007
